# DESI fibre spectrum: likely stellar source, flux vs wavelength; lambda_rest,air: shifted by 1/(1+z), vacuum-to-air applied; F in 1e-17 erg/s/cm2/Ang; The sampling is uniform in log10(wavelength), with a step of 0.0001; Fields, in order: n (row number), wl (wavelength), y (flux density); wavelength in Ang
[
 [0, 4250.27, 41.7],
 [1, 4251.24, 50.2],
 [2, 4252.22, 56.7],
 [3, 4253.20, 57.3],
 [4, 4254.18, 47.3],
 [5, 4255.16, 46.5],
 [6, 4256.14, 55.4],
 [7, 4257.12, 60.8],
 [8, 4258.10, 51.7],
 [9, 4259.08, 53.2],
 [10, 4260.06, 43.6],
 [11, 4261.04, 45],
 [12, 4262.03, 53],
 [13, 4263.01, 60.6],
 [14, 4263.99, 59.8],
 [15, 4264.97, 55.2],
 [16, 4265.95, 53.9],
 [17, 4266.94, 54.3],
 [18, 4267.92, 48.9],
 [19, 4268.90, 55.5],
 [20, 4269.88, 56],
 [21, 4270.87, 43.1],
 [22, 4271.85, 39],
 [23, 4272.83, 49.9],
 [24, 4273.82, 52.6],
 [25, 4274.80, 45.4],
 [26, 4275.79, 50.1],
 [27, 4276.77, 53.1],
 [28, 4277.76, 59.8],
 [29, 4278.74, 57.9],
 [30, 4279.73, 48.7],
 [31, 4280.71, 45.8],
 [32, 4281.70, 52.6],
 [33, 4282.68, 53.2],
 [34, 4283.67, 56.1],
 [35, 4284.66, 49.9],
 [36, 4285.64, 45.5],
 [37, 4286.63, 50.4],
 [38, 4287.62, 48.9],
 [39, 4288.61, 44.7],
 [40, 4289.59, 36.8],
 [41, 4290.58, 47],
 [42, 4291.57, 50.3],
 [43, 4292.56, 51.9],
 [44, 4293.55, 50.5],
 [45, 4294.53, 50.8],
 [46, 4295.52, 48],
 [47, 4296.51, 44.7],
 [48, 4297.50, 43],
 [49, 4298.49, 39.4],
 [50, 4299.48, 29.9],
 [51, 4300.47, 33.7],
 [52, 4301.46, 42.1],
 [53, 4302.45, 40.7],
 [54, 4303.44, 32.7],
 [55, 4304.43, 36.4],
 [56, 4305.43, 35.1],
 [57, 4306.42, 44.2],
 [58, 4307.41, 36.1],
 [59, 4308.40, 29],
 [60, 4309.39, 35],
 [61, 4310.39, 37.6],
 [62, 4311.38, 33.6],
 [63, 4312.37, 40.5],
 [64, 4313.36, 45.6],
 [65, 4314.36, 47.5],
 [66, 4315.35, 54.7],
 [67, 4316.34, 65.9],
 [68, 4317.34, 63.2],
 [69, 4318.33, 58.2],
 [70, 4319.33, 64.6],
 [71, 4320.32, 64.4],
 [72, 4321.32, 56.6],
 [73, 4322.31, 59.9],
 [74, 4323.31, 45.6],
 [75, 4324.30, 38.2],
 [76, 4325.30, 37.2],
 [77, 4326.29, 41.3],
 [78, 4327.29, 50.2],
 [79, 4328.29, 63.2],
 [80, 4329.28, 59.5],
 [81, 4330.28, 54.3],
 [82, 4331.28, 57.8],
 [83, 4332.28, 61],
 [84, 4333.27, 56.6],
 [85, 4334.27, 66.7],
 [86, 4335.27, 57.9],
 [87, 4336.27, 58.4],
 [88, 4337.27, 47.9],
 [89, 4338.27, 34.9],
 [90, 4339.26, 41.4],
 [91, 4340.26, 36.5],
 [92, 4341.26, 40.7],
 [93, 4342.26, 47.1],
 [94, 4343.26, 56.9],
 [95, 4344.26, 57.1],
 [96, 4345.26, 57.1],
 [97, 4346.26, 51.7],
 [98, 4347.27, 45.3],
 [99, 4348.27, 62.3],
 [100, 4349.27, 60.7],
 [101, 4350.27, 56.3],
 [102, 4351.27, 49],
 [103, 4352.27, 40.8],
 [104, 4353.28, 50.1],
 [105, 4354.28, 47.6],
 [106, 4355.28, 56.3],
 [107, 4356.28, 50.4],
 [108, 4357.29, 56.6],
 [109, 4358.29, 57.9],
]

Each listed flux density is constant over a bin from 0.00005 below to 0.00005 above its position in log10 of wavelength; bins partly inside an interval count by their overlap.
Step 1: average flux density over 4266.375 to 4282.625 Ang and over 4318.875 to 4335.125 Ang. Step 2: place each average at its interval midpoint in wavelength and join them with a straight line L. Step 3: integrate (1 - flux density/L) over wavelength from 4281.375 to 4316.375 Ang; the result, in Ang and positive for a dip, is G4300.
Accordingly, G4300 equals 5.98 Ang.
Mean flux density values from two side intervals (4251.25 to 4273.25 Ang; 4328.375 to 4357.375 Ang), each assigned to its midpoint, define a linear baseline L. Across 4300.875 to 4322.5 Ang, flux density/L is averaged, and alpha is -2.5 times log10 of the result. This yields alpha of 0.13 mag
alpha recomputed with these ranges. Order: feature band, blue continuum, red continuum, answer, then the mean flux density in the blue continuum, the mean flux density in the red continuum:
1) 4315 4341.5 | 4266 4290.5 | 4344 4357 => -0.03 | 49.9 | 52.6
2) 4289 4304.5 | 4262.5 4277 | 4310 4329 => 0.21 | 51.8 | 51.1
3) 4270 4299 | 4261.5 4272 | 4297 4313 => -0.08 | 53.1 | 36.9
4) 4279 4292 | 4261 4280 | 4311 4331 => 0.08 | 52.3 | 52.4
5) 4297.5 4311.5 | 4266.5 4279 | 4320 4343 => 0.37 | 51.1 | 51.1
